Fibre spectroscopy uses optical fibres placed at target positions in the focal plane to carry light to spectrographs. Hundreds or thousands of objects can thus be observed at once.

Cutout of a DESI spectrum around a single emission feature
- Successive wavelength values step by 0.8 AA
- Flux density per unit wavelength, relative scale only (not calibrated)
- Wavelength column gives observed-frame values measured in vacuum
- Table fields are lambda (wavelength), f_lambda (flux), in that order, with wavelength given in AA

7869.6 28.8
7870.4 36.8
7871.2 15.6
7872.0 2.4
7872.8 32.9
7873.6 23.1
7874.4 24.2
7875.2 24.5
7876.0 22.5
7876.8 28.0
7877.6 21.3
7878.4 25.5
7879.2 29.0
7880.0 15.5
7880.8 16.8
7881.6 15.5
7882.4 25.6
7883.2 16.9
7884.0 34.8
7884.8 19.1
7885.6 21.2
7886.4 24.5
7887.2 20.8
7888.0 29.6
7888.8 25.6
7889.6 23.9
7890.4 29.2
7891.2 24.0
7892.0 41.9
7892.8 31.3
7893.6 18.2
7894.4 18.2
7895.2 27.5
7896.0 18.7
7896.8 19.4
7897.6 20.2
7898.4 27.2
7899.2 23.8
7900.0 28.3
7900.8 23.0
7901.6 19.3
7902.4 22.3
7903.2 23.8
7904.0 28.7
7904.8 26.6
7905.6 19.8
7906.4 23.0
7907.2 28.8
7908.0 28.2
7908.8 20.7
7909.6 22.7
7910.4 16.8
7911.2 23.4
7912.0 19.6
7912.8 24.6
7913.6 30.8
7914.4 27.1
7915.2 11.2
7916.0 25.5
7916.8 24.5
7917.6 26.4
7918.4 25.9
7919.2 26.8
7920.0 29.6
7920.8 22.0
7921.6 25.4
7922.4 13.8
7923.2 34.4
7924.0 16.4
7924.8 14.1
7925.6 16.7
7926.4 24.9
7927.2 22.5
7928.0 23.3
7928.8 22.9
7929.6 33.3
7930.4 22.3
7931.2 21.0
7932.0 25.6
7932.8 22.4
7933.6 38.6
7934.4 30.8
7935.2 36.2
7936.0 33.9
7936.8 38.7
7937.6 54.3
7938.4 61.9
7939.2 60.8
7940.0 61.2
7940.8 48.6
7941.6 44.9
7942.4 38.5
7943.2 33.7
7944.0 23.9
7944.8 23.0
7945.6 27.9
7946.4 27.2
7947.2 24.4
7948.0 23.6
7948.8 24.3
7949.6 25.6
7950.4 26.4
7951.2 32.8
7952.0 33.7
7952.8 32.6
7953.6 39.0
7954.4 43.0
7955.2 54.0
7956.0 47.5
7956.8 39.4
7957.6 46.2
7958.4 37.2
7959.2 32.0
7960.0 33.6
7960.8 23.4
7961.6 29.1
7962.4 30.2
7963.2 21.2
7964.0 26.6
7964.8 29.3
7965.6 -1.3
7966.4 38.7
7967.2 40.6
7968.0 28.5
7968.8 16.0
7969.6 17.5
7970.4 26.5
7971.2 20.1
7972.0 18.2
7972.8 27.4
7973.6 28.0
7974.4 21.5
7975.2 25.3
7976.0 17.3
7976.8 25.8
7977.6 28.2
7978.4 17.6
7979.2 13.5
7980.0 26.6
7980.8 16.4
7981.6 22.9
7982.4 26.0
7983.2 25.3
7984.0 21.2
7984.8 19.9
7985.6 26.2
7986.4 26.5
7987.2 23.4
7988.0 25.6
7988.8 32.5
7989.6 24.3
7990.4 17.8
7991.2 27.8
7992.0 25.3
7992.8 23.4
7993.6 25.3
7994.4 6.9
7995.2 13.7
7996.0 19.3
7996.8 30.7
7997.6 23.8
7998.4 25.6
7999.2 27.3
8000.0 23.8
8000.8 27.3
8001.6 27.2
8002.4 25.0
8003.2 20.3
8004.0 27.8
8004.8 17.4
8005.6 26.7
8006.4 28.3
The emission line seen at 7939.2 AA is [S II] 6716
